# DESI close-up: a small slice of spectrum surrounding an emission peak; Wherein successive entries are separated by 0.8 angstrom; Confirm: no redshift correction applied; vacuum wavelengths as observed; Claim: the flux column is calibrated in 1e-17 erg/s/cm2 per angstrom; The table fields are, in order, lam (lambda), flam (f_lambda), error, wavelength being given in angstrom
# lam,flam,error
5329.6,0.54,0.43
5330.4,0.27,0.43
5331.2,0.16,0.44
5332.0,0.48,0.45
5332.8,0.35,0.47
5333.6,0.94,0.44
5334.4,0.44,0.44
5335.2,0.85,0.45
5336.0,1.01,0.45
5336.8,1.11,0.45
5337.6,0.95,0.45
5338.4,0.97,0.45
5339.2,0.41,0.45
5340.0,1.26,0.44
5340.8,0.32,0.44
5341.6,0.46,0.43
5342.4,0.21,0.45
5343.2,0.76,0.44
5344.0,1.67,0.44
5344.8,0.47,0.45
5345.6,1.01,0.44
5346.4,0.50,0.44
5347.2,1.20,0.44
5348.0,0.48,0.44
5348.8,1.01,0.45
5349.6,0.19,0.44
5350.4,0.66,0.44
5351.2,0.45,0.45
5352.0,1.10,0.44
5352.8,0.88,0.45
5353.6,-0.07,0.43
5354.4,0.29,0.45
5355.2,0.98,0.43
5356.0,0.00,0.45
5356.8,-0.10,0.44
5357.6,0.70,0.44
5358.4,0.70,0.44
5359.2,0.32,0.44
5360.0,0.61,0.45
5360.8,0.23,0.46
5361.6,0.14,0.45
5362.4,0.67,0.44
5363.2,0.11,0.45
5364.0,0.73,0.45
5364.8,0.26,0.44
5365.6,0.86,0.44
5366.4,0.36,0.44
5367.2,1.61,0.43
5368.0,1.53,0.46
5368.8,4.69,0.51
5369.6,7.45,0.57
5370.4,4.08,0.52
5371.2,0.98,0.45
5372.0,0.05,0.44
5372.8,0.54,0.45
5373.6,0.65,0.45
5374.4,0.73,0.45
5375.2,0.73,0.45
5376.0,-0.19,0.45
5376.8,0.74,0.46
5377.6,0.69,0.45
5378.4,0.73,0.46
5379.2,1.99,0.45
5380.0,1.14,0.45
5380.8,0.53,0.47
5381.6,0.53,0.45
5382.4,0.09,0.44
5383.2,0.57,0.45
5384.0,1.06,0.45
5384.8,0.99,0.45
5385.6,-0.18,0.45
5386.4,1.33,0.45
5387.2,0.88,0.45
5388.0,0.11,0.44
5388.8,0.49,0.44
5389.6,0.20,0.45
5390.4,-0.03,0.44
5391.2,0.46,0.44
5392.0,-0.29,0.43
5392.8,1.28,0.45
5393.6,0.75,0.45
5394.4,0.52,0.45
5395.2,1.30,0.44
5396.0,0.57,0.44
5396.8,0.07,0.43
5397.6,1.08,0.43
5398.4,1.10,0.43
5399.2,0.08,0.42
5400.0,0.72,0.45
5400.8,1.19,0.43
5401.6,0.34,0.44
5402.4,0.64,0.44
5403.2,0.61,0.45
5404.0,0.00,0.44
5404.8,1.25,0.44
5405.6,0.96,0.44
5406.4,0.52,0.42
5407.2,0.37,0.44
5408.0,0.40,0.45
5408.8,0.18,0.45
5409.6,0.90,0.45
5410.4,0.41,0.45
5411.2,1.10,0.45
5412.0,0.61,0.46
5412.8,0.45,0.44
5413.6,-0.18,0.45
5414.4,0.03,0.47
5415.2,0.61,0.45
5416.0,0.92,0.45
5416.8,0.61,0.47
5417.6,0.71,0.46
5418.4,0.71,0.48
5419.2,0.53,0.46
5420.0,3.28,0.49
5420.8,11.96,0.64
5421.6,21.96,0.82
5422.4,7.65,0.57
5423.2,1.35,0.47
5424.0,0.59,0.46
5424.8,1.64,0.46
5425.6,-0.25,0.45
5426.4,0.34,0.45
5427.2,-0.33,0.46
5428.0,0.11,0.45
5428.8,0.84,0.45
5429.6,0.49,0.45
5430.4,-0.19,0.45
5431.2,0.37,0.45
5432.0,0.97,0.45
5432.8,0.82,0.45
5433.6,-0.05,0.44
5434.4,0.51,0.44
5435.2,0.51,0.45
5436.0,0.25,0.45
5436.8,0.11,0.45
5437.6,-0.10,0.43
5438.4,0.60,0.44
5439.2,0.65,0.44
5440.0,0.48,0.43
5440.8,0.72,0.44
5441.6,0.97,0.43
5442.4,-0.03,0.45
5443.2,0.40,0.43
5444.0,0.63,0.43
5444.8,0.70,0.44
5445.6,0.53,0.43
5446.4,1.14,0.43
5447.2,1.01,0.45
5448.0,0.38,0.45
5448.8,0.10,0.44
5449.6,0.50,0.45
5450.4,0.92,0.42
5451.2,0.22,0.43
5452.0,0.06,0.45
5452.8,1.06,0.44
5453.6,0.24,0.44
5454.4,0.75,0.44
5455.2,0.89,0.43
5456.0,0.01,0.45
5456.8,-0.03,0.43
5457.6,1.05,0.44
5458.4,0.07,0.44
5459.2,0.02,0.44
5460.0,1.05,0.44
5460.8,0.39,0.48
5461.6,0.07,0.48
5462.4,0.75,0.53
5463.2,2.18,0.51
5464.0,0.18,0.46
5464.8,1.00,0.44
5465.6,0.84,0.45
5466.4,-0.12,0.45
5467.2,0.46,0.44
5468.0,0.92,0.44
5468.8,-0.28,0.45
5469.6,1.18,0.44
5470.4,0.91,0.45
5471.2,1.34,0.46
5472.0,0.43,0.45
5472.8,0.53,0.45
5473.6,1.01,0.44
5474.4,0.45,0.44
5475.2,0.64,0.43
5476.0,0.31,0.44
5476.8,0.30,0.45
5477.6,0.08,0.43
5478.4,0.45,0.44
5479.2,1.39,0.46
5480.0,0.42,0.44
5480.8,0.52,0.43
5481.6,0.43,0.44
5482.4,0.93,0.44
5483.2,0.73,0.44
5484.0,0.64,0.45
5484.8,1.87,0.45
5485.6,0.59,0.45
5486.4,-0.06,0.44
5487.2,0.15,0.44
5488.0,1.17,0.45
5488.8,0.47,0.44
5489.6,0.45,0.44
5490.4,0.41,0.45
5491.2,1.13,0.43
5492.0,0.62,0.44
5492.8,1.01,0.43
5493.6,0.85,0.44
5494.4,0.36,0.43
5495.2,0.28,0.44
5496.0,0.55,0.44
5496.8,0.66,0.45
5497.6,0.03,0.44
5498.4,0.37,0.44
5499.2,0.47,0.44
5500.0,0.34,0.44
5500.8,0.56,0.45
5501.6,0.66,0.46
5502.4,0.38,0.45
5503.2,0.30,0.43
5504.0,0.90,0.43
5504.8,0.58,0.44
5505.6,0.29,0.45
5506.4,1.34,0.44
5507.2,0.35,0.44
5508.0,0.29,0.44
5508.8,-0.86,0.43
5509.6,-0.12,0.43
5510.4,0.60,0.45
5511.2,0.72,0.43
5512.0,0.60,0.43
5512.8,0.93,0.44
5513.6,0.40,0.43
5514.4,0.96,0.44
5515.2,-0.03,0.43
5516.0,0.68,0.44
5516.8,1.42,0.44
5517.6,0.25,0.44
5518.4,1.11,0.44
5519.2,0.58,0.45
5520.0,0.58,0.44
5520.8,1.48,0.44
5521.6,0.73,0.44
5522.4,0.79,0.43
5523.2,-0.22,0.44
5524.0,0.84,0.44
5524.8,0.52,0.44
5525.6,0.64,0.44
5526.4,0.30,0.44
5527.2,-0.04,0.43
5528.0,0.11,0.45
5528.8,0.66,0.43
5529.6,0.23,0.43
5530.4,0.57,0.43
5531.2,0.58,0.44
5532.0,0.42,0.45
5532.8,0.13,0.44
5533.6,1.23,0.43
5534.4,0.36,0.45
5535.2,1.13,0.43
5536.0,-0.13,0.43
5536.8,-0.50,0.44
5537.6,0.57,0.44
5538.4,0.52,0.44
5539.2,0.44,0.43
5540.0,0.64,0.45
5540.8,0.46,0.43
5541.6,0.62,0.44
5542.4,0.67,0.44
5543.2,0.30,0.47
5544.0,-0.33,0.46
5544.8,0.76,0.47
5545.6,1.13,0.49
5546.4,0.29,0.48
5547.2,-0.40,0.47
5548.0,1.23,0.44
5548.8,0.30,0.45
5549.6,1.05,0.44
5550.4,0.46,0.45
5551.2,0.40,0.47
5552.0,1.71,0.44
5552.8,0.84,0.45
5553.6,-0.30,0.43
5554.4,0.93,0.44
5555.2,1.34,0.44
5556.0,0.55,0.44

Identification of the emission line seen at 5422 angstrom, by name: [O III]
